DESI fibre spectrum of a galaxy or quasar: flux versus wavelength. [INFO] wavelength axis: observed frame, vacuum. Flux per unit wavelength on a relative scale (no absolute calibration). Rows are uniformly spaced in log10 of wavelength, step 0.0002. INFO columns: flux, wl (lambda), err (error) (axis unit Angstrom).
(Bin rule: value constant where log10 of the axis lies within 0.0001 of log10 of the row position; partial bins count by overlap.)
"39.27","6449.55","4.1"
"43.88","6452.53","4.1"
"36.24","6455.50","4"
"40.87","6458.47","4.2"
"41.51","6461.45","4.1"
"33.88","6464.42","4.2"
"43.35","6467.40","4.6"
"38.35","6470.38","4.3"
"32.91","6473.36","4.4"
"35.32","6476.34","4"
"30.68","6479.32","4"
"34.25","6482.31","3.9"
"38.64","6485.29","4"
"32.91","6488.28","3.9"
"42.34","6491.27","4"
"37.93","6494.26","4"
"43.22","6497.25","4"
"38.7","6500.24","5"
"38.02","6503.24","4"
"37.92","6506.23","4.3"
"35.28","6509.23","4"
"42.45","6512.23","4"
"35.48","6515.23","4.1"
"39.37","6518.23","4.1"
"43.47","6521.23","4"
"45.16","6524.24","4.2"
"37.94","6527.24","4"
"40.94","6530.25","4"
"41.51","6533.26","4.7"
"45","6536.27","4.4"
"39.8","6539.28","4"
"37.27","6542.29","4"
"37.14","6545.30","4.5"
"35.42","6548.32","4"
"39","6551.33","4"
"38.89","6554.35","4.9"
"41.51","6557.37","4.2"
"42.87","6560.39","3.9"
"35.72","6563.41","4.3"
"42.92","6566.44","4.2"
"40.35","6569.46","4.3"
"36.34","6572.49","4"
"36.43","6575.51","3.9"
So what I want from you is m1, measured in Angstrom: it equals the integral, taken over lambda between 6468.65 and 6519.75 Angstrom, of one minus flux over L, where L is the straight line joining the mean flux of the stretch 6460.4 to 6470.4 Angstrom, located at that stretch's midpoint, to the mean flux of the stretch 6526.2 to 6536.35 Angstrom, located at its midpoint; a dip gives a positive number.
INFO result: 3.5 Angstrom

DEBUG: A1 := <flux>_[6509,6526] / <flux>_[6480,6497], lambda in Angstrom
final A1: 1.09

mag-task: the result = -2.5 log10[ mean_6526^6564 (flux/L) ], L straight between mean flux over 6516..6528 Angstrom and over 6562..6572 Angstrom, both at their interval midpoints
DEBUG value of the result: 0.02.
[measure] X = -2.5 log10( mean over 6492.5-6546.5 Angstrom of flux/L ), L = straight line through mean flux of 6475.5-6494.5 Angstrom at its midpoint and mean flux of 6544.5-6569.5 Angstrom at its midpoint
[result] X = -0.06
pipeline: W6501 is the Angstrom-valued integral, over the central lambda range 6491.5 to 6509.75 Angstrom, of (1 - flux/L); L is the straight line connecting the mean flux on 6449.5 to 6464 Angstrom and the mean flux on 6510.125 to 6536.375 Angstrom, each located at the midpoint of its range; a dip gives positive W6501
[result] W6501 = 0.7 Angstrom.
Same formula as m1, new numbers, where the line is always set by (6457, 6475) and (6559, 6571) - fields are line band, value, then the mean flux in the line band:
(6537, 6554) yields 0.8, 38.1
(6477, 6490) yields 1.5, 34.3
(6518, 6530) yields -0.6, 41.6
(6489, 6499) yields -0.4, 40.5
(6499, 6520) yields 0.6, 38.2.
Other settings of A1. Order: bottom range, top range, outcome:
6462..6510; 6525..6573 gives 1.07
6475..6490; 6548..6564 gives 1.14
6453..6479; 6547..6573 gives 1.04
